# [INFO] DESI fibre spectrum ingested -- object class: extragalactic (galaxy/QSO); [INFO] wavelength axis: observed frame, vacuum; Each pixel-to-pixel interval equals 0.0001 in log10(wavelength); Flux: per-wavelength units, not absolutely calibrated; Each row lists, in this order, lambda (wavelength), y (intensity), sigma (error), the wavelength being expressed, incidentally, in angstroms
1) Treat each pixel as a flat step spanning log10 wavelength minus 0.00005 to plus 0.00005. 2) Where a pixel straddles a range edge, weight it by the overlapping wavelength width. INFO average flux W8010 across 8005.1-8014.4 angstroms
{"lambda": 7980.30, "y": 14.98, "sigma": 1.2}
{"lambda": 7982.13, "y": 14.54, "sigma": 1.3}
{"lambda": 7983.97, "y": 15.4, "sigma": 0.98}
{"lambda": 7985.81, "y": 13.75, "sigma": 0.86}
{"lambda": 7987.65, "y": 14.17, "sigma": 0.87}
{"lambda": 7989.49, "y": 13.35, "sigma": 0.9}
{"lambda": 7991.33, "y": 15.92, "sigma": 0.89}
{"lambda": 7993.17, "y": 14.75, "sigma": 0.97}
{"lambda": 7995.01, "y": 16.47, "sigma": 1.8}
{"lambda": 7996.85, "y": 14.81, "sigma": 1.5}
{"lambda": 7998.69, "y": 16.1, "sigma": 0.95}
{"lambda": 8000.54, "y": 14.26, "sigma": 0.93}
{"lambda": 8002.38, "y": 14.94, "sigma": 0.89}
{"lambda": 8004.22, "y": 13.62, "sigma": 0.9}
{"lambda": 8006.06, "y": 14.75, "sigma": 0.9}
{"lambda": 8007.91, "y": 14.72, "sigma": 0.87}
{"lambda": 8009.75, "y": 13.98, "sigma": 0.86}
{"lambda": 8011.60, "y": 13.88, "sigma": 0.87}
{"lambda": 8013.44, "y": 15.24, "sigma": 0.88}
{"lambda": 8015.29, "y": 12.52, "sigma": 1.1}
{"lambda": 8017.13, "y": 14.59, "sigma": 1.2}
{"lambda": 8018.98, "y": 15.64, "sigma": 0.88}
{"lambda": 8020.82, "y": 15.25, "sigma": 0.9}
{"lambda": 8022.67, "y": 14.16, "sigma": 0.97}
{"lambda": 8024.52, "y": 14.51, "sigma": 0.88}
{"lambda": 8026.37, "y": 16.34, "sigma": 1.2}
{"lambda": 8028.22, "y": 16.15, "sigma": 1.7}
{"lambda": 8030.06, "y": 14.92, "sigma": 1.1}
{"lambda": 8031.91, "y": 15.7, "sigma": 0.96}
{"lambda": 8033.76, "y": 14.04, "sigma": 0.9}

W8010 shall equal 14.5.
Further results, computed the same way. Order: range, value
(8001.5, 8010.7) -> 14.4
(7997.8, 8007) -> 14.7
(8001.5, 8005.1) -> 14.3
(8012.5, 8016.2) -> 13.9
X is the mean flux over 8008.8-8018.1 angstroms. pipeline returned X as 14.1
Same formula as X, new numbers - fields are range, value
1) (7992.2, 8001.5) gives 15.3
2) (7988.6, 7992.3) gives 14.6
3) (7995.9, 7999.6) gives 15.5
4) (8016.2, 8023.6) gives 14.9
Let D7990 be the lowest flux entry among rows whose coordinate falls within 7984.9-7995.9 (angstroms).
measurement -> 13.35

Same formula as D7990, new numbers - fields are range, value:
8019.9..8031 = 14.16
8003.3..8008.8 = 13.62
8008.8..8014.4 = 13.88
